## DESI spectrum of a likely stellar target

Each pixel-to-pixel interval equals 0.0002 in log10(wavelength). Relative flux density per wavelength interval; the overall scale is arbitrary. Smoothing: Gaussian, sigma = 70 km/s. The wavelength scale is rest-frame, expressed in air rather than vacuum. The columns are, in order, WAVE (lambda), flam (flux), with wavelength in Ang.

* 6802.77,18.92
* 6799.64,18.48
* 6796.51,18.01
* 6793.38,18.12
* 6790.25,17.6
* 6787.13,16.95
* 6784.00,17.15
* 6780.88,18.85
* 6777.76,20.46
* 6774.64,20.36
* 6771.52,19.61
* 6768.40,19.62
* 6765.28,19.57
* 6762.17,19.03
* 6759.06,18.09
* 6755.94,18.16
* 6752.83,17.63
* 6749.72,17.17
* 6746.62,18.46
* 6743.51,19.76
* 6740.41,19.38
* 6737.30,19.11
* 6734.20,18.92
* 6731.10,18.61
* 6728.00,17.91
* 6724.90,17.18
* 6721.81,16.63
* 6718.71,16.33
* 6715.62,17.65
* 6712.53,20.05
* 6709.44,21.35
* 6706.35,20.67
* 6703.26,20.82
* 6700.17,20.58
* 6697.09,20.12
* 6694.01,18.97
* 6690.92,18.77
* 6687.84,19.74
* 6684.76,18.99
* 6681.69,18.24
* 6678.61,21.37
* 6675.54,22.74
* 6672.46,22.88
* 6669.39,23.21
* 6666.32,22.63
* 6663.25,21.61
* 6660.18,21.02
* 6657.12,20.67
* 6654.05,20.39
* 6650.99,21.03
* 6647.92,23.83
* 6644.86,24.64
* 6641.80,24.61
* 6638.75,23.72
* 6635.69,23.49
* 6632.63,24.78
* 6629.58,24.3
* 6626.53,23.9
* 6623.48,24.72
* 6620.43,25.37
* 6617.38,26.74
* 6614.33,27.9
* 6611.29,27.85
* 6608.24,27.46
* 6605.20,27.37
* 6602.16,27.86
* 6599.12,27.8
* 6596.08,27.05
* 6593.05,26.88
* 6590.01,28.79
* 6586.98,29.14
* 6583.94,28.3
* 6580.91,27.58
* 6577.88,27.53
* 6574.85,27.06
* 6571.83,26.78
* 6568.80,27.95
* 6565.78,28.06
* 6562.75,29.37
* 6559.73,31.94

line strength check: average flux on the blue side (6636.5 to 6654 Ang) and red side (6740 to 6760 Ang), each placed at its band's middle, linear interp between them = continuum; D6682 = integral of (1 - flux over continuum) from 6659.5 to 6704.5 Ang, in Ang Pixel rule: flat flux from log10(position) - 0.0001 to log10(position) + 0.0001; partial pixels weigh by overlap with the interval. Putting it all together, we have 1.6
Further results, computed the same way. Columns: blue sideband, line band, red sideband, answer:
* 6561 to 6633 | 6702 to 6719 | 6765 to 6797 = 1.8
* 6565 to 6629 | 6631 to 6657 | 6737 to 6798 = 1.8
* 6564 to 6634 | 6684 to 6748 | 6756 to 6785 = 7.7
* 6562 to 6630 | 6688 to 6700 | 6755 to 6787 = 1.7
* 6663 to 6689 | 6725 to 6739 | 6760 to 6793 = 1.0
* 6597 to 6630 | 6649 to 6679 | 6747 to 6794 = 2.7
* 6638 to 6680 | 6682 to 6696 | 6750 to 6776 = 1.5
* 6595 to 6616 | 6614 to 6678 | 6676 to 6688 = 0.1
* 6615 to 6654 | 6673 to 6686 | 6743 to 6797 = 1.0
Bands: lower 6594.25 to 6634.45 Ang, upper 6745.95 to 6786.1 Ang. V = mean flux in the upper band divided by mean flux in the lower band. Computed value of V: 0.7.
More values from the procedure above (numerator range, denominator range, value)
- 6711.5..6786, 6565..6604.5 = 0.67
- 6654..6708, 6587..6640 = 0.79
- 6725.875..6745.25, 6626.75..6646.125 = 0.78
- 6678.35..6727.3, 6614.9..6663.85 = 0.81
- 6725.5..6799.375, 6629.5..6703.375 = 0.86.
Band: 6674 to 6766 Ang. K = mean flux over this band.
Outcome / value 19.1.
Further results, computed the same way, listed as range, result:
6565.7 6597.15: 27.7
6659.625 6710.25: 20.8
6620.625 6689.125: 22.5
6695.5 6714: 20.6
